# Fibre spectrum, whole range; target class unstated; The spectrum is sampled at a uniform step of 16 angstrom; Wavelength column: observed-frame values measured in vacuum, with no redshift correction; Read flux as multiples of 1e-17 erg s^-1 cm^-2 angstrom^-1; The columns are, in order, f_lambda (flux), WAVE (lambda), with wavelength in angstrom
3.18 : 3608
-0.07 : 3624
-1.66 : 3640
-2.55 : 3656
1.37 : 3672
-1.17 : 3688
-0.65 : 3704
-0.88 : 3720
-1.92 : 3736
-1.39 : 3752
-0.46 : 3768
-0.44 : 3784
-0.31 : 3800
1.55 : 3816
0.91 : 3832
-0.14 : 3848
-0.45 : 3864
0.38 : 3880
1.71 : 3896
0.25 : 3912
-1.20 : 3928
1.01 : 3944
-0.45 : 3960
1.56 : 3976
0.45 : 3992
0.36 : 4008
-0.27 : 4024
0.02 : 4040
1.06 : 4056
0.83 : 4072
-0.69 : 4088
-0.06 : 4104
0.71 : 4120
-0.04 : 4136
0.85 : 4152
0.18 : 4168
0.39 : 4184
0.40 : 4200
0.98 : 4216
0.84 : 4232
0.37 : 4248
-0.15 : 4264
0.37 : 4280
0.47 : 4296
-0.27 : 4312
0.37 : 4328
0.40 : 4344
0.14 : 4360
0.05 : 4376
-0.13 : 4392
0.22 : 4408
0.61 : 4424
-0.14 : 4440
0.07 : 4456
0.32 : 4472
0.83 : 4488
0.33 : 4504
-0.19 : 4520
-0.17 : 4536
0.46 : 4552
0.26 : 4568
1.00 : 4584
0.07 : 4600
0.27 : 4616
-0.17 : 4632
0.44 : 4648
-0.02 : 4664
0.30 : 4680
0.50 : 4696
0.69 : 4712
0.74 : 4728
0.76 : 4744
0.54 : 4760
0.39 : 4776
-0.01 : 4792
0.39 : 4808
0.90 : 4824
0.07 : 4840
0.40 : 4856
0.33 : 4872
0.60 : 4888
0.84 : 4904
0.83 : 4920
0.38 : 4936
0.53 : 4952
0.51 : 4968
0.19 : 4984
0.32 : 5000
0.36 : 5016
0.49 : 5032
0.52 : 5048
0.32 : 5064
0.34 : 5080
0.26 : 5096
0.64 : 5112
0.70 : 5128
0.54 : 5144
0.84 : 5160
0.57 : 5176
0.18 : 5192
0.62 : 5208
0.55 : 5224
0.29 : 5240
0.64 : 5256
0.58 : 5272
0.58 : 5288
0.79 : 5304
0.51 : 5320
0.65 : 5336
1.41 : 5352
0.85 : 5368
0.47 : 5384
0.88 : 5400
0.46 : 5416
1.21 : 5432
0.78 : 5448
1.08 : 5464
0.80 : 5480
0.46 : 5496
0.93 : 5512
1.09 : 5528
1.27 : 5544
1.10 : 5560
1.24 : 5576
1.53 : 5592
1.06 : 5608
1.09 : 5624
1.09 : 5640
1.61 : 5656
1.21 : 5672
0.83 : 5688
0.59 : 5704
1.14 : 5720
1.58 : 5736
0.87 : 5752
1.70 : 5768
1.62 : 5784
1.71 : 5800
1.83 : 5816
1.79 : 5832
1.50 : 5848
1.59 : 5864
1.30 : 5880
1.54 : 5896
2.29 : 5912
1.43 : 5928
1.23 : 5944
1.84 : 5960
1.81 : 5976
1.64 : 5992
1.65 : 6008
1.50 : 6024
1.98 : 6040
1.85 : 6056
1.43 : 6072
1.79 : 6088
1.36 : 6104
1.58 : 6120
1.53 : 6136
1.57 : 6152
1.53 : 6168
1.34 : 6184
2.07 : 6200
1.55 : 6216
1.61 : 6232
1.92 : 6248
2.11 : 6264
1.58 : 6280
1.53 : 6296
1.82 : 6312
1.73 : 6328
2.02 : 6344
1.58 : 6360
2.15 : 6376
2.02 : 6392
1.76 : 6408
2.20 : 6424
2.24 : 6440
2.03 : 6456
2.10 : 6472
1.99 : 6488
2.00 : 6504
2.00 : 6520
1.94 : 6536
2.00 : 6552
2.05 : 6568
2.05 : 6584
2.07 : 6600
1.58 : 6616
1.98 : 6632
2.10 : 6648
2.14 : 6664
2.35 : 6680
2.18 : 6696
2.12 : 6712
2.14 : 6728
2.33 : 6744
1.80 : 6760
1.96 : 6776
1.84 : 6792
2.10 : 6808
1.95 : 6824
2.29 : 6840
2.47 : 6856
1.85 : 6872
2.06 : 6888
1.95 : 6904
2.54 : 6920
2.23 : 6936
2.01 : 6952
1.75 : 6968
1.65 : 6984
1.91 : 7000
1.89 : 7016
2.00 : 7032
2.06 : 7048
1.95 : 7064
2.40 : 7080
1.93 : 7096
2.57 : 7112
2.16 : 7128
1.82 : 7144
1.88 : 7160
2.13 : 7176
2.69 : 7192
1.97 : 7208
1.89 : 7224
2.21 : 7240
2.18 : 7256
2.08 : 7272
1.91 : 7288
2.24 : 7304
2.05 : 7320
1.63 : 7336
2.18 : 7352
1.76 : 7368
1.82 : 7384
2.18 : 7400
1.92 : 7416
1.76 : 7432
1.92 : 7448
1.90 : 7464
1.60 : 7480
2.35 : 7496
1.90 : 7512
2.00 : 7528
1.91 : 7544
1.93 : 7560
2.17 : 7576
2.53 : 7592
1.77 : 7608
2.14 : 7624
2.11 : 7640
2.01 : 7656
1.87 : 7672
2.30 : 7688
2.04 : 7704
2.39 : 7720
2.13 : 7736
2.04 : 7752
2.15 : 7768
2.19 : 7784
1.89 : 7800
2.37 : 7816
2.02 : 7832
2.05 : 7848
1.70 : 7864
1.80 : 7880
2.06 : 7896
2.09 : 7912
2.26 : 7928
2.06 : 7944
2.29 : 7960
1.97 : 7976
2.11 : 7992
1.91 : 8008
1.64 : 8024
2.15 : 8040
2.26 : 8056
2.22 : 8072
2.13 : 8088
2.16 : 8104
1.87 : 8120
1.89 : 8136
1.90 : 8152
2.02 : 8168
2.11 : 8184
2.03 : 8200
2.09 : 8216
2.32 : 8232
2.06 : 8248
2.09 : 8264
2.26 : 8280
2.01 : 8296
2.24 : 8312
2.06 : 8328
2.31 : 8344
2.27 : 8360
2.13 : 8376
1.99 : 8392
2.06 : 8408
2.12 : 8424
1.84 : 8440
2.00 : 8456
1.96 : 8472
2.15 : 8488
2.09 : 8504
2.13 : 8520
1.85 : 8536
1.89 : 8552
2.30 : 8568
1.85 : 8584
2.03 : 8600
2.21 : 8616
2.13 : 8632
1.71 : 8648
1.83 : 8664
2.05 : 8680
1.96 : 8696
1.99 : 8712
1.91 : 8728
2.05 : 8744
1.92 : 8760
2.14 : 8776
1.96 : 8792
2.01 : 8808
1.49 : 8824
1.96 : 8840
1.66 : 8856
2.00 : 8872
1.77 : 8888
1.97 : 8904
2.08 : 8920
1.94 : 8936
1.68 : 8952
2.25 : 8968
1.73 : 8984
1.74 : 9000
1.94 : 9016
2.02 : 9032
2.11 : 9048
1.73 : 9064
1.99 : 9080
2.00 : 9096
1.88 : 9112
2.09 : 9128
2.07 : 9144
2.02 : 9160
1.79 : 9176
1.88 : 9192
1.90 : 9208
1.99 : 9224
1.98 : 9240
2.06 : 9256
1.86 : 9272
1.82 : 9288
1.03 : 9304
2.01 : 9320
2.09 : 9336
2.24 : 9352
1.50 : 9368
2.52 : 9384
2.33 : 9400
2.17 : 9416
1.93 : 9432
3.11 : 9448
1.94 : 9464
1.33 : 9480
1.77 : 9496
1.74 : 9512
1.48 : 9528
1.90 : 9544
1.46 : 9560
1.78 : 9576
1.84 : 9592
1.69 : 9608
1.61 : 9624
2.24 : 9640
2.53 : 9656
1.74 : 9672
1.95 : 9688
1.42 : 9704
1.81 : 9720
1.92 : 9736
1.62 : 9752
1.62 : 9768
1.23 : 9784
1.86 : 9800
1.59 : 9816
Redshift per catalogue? 0.435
